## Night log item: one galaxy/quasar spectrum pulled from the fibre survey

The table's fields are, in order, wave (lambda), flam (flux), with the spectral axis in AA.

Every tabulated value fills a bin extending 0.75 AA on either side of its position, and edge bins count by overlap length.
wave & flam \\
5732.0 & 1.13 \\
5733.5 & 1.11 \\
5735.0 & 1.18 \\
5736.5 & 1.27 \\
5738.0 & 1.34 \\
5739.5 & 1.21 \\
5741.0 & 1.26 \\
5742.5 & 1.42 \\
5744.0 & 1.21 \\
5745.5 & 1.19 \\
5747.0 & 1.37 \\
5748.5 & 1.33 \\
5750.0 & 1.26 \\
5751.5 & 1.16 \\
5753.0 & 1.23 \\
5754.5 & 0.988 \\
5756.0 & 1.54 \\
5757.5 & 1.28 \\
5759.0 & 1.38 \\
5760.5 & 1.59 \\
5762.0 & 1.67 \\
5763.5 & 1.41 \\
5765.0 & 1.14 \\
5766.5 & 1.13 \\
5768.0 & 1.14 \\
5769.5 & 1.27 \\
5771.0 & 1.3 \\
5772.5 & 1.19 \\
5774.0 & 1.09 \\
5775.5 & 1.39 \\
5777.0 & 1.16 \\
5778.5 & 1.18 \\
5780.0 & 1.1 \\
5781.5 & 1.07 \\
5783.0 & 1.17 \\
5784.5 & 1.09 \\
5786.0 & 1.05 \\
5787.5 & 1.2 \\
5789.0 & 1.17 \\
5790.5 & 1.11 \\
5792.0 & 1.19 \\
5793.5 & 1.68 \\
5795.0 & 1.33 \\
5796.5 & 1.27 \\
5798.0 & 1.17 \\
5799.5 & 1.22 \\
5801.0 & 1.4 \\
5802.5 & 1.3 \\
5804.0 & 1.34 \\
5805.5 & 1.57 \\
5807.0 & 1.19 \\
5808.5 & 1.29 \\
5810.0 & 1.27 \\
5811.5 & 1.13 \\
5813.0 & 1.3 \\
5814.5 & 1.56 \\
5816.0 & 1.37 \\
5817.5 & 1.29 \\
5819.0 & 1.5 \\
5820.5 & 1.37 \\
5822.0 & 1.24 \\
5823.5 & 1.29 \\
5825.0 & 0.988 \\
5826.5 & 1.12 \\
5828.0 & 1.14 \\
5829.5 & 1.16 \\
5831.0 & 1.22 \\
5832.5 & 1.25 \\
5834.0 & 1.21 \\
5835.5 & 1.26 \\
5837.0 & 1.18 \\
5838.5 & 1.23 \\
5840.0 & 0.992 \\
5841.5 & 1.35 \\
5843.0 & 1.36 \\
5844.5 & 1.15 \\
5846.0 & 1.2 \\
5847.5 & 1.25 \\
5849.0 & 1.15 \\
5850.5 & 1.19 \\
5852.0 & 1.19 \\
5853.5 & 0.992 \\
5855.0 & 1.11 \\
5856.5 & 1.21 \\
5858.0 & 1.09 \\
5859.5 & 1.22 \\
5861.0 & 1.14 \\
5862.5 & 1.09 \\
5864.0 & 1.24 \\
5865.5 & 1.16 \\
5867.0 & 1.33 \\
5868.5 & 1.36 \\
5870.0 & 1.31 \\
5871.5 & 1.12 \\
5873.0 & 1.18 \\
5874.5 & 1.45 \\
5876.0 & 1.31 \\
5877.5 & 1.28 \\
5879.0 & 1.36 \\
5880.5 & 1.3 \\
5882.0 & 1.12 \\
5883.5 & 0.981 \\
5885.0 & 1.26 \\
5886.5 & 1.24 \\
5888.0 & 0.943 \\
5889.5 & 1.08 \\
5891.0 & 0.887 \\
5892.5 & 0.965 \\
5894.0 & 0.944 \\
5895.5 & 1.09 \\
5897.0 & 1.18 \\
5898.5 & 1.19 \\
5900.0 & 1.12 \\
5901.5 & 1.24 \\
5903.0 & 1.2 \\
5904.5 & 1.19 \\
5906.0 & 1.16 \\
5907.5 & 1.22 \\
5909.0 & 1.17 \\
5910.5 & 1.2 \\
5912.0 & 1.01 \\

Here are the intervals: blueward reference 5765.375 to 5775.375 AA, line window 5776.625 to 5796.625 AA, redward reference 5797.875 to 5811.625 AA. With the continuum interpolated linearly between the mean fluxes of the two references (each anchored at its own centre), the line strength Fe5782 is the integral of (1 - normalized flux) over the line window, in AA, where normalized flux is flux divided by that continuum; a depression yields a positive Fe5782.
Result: 0.8 AA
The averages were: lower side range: 1.2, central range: 1.2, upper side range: 1.3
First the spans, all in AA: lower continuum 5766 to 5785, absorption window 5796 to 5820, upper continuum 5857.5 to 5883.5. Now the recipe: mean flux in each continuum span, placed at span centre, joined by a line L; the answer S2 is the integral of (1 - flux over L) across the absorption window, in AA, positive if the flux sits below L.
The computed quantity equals -2.6 AA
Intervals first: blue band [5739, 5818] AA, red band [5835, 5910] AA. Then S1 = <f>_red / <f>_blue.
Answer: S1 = 0.93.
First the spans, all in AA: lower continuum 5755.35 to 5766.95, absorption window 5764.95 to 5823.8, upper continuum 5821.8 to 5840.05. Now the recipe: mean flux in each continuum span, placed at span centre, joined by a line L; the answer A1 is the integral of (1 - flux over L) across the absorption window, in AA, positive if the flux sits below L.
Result 1.5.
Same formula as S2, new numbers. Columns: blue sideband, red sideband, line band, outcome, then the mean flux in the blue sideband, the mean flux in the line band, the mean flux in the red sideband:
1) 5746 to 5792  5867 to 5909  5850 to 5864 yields 0.6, 1.24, 1.14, 1.18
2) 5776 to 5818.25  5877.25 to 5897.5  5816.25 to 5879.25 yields -2.4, 1.26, 1.22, 1.11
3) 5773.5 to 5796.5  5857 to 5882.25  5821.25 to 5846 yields 0.6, 1.2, 1.2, 1.24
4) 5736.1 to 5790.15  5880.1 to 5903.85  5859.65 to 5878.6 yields -2.0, 1.25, 1.25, 1.11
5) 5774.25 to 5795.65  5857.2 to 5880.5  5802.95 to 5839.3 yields -1.4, 1.2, 1.27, 1.24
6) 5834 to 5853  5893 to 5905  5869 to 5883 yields -1.2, 1.21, 1.27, 1.14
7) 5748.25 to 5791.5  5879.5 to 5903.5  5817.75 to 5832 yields -0.6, 1.23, 1.23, 1.11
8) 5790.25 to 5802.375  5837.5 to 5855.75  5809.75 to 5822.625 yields -0.9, 1.3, 1.34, 1.18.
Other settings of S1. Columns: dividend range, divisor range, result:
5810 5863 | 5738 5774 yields 0.94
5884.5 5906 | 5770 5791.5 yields 0.95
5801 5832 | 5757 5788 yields 1.04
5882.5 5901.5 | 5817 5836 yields 0.88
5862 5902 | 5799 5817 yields 0.88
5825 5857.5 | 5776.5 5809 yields 0.95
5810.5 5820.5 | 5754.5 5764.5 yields 0.95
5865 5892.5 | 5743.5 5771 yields 0.93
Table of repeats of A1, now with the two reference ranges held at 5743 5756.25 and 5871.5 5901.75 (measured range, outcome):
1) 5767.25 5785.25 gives 0.7 AA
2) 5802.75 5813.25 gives -0.8 AA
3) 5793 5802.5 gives -0.9 AA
